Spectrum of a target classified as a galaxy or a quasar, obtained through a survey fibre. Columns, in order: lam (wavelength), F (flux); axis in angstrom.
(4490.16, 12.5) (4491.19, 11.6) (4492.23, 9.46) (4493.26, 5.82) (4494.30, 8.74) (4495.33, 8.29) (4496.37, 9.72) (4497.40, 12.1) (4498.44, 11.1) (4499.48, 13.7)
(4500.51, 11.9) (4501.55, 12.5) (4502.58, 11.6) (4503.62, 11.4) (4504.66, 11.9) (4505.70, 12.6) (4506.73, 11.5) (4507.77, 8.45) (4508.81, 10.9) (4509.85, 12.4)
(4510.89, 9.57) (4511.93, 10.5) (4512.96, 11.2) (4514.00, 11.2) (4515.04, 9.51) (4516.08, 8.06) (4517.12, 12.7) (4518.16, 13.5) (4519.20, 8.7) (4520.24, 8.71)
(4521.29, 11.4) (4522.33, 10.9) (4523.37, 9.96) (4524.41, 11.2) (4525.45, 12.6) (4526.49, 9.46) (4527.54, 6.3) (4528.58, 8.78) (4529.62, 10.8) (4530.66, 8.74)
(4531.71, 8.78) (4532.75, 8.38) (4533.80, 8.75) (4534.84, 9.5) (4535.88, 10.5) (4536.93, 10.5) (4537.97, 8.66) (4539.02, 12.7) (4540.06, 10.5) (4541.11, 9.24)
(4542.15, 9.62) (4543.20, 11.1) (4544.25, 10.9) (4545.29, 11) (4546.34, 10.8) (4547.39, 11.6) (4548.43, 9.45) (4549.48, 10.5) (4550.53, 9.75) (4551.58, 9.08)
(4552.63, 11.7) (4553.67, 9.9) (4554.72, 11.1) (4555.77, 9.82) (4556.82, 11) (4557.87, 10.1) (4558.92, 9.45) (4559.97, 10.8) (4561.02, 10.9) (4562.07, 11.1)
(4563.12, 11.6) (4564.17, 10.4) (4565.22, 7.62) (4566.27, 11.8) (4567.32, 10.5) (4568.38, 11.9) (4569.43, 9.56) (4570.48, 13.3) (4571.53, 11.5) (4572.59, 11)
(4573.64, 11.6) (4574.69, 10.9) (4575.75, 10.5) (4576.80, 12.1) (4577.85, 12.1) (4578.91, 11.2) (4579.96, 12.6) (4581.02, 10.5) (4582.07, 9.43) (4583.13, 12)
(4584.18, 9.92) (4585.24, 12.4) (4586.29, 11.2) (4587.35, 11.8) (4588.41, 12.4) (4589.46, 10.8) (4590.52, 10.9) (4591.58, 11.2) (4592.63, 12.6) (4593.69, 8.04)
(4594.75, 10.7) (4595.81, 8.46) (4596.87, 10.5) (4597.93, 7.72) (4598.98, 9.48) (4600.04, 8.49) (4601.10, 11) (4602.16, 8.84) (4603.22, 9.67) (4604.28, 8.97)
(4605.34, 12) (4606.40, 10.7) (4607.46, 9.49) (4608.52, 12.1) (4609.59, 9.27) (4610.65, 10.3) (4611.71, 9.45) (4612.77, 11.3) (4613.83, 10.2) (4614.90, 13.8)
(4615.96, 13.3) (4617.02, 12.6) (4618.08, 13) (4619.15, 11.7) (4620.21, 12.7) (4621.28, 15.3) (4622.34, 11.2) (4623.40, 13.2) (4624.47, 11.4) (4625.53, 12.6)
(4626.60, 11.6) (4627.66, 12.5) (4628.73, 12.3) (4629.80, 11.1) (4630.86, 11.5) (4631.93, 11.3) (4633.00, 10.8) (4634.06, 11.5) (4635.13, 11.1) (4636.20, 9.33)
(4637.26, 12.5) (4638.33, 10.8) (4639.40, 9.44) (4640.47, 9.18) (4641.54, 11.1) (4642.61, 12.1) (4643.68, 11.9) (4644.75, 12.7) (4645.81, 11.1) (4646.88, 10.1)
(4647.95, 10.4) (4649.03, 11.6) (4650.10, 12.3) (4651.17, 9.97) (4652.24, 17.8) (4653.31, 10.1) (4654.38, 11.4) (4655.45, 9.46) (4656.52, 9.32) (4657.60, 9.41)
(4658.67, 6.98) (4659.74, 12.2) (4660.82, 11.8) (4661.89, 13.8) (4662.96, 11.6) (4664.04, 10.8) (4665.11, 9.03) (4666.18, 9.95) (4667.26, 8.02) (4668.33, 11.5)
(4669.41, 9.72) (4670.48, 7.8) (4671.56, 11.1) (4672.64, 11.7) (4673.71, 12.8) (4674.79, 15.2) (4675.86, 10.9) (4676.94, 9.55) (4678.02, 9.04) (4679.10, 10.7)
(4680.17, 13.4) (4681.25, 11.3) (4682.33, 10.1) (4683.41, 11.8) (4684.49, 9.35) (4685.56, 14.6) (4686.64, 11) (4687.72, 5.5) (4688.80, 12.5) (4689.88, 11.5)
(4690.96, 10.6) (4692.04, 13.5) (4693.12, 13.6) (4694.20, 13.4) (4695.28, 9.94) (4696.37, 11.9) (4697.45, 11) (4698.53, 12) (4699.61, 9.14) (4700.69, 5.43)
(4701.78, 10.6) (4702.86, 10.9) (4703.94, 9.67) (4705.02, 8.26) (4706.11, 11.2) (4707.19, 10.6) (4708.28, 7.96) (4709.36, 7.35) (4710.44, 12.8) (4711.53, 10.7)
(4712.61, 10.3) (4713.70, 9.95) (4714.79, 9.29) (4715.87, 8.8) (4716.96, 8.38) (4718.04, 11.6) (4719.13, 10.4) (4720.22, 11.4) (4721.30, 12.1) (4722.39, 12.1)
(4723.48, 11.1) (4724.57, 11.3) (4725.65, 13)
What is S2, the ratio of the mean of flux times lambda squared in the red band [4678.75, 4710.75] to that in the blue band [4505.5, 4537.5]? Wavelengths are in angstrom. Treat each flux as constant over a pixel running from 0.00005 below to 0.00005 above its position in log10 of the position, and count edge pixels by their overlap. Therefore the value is 1.14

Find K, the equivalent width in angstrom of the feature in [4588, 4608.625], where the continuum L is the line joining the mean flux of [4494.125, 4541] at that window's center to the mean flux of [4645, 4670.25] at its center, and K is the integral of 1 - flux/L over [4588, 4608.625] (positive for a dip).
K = 0.97 angstrom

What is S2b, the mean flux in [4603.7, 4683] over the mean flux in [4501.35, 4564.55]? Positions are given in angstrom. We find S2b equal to 1.08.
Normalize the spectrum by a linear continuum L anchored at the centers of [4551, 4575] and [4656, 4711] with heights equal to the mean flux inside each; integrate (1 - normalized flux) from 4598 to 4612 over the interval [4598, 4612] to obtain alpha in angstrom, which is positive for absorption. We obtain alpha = 1.0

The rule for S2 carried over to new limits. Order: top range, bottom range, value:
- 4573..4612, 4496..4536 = 1.04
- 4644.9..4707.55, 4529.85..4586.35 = 1.08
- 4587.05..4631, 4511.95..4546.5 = 1.13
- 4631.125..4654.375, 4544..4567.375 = 1.12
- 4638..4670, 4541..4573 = 1.07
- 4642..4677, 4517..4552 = 1.15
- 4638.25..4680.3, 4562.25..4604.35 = 1.05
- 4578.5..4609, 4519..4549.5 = 1.08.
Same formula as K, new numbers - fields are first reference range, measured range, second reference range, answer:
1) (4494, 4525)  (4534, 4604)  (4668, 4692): 2.2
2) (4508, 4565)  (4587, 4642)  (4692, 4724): -3.5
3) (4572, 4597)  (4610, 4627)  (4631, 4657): -1.5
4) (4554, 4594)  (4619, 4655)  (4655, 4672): -4.2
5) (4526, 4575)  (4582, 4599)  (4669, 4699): -0.1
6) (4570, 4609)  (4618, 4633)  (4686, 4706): -2.0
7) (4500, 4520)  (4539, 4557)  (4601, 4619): 0.9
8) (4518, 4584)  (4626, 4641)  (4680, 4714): -0.7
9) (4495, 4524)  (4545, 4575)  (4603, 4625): 1.5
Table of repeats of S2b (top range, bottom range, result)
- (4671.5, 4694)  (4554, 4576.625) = 1.06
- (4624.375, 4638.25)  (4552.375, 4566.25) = 1.10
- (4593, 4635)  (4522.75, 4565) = 1.09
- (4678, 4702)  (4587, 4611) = 1.08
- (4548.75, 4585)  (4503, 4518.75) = 0.98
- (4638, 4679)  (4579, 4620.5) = 1.01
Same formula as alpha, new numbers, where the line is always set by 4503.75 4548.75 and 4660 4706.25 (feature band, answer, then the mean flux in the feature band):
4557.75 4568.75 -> -0.1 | 10.6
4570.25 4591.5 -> -1.7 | 11.4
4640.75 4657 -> -1.0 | 11.4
